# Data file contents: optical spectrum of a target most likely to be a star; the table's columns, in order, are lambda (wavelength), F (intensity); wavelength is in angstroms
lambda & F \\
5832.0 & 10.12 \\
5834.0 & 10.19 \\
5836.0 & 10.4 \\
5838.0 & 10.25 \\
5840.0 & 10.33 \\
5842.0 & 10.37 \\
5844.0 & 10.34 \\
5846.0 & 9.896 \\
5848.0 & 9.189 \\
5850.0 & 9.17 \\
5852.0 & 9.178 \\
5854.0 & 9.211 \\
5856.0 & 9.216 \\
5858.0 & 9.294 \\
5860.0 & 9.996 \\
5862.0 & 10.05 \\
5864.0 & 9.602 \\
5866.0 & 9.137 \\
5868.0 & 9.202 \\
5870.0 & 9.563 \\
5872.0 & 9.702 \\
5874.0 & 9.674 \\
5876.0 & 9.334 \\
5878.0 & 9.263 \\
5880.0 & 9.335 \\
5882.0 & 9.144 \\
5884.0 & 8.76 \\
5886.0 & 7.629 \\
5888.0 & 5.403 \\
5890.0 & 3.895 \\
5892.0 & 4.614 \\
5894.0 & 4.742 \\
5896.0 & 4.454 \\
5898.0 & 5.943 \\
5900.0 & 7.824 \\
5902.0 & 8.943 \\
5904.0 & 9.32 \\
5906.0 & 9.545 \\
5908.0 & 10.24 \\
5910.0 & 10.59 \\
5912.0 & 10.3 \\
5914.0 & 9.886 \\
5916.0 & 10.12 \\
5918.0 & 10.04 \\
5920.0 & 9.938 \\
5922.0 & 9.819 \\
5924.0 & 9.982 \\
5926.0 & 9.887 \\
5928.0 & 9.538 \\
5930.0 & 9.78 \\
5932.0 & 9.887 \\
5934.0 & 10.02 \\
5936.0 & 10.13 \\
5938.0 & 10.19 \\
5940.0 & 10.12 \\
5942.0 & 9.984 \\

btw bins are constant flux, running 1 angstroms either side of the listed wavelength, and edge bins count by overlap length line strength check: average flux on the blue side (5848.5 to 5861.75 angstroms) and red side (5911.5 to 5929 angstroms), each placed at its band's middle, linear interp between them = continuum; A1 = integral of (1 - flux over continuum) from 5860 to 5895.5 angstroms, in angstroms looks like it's 5.11 angstroms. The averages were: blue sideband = 9.38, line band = 8.18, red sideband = 9.94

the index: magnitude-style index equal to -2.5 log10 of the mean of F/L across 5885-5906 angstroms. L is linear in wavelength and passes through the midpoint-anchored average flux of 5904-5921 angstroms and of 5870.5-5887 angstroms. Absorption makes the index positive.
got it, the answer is 0.44 mag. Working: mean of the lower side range 9.12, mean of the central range 6.43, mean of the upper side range 10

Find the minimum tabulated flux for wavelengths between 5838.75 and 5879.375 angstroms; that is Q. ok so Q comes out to 9.137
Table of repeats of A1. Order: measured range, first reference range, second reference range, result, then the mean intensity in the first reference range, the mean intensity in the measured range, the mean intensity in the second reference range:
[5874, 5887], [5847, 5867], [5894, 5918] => 0.2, 9.4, 8.97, 8.71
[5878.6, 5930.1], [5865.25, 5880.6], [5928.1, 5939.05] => 6.8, 9.41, 8.43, 9.96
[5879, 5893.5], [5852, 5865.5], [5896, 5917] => 3.7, 9.52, 6.89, 9.04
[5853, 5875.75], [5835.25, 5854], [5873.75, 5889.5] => -1.1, 9.86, 9.51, 8.37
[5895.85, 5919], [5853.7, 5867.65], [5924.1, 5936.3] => 1.6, 9.5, 9.1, 9.87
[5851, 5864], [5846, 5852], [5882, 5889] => -0.9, 9.3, 9.5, 7.53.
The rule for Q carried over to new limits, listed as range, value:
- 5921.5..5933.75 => 9.538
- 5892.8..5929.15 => 4.454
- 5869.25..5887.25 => 7.629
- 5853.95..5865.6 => 9.211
